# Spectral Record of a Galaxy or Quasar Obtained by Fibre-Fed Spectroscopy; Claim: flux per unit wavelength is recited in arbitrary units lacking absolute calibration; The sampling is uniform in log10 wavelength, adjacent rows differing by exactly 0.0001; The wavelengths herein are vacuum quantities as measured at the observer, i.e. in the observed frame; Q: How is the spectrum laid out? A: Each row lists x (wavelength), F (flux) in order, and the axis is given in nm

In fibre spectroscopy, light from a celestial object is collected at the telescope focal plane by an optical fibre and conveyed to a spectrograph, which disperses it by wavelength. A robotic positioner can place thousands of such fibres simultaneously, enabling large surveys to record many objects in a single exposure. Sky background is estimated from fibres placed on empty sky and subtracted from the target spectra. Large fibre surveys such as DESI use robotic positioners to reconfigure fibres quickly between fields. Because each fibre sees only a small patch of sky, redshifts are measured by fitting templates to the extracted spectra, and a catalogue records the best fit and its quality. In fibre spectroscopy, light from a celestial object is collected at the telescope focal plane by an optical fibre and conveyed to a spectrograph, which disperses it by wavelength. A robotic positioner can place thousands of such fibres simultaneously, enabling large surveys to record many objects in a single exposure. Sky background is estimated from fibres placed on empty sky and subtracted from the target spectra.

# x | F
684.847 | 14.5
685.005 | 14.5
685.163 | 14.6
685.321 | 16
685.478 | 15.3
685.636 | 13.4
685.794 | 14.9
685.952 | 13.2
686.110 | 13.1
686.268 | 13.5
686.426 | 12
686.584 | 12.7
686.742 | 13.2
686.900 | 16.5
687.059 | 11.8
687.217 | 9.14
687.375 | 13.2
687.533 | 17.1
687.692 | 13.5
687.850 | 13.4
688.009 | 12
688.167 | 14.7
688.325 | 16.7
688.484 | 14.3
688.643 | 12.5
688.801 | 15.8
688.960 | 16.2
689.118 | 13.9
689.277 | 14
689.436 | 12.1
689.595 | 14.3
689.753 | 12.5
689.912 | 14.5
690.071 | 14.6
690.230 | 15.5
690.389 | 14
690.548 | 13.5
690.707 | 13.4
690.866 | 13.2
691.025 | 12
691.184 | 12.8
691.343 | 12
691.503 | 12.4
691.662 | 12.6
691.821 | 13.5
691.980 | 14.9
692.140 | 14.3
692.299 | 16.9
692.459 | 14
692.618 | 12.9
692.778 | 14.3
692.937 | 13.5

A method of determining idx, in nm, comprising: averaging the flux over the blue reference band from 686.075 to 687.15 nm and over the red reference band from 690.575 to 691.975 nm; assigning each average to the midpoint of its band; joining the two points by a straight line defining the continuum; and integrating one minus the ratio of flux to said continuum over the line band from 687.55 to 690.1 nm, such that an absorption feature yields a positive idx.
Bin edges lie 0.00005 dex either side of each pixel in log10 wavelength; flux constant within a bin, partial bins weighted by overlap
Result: -0.21 nm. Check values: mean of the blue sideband 13.2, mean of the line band 14.1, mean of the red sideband 12.9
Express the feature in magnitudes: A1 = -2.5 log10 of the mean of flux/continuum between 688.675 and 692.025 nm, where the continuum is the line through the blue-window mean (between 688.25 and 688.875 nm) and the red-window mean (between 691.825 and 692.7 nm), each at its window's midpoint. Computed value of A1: 0.08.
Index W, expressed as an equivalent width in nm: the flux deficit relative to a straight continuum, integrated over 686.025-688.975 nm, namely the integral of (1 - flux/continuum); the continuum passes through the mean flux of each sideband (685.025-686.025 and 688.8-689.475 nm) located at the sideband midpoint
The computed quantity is 0.15 nm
